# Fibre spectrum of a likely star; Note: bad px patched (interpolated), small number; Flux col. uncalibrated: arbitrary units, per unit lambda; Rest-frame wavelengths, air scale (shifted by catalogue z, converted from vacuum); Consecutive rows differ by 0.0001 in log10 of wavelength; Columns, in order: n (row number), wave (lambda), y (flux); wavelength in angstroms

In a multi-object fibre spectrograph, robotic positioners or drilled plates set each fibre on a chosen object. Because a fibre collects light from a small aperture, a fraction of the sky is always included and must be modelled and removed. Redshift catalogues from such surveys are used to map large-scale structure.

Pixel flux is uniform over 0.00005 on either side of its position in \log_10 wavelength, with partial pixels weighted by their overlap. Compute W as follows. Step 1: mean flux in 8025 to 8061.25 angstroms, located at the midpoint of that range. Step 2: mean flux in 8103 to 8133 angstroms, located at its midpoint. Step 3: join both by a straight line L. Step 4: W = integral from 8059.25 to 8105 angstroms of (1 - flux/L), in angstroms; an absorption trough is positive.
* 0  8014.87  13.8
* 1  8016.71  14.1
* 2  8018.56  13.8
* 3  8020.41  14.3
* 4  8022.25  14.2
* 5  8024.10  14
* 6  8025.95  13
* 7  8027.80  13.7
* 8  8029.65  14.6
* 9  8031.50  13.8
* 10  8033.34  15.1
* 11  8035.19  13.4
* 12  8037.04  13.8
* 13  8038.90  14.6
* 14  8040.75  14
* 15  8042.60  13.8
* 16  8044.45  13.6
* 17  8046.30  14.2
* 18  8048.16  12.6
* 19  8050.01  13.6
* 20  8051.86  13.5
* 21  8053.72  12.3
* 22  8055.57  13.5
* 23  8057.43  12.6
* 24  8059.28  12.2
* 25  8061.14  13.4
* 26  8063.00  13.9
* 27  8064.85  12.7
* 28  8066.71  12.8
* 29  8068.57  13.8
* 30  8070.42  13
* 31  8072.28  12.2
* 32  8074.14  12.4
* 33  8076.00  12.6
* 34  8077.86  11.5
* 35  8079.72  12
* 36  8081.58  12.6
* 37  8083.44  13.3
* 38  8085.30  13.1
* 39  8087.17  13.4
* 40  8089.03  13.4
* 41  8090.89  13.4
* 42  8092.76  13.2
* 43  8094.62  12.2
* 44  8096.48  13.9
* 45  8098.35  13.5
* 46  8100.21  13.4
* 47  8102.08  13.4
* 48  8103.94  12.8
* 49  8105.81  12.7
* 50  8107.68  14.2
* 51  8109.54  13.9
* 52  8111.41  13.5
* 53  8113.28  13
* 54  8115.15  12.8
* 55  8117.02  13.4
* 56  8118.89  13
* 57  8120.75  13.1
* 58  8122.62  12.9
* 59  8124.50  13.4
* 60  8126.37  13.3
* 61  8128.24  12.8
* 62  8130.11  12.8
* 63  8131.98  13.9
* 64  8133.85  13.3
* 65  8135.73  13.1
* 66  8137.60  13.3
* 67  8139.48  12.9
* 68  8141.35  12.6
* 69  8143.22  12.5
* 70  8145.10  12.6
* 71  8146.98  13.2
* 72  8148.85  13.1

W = 1.4 angstroms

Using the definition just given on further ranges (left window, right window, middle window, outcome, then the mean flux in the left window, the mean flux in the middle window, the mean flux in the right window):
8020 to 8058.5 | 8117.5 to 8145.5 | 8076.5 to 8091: 0.6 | 13.7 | 12.8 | 13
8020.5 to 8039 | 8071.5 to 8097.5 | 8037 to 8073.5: 0.4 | 14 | 13.3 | 12.8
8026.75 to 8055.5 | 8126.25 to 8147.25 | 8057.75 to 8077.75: 1.1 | 13.8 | 12.8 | 13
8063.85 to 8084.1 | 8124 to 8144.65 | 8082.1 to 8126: -1.4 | 12.6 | 13.2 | 13.1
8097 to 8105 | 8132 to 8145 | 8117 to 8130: 0.0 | 13.3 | 13.1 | 13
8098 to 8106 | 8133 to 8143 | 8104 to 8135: -0.3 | 13.2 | 13.2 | 13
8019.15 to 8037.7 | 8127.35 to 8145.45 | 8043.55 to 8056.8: 0.5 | 14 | 13.3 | 13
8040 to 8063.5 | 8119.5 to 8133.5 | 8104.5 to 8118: -0.1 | 13.3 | 13.3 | 13.2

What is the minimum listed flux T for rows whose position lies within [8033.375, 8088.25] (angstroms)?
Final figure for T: 11.5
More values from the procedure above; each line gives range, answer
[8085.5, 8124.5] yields 12.2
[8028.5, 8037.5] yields 13.4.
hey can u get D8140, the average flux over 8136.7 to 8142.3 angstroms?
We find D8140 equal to 12.9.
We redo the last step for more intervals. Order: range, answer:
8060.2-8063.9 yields 13.6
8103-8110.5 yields 13.4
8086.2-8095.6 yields 13.1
